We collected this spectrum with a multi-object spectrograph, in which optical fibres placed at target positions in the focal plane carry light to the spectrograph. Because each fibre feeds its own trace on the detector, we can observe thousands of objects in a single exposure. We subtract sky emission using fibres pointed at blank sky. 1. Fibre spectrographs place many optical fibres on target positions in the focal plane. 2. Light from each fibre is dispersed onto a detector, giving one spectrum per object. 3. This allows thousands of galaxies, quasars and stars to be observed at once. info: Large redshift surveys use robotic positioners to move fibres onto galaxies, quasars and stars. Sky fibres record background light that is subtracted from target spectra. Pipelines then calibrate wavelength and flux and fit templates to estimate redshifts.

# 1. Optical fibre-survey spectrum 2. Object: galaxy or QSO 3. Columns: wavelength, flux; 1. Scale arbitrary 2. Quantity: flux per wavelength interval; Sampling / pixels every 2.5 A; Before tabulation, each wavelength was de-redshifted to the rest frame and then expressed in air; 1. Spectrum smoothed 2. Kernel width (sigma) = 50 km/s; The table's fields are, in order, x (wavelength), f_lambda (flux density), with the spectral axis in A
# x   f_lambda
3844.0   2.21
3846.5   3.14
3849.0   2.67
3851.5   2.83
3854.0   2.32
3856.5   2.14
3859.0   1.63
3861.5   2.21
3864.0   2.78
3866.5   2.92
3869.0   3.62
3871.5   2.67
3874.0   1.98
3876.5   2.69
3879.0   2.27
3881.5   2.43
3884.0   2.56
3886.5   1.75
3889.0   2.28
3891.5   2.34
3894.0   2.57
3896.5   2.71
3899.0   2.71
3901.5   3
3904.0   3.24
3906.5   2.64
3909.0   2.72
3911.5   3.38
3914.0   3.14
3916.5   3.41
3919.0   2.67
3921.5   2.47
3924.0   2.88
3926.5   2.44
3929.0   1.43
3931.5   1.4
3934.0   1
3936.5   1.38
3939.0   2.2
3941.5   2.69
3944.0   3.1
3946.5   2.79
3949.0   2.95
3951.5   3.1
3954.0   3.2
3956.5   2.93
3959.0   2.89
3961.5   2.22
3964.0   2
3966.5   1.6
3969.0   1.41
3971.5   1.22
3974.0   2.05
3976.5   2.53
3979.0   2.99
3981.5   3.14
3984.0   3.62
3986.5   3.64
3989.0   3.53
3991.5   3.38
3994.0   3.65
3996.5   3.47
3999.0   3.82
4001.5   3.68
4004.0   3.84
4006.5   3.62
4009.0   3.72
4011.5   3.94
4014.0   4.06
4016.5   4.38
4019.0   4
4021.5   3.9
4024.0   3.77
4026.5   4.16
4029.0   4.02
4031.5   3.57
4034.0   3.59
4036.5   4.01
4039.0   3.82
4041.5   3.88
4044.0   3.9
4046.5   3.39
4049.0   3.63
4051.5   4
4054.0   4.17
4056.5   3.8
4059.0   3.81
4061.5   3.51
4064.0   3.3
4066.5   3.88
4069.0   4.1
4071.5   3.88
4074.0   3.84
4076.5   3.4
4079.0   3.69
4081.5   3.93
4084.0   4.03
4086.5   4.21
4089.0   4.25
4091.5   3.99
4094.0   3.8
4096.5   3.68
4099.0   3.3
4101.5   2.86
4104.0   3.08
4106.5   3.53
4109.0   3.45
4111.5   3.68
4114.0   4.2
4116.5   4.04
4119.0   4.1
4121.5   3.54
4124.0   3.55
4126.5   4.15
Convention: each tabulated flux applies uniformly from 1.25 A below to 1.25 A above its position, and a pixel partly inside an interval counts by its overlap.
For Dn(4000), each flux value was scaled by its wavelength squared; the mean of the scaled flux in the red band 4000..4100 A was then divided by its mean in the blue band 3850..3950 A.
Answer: 1.65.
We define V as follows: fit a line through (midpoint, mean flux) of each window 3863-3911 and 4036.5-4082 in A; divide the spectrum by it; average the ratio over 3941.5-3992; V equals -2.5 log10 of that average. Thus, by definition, 0.17 mag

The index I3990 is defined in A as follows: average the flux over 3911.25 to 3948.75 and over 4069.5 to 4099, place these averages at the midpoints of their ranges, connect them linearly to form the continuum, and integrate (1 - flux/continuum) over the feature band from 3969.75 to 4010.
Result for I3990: -3.0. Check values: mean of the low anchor 2.41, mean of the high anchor 3.86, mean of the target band 3.22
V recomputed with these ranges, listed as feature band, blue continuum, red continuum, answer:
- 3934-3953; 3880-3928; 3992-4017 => 0.245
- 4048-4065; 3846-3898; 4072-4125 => -0.078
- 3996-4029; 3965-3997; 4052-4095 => -0.233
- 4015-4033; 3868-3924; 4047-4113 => -0.165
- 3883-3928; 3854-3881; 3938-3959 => -0.016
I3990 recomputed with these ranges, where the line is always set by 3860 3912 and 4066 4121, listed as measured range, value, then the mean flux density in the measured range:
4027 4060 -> -3.15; 3.82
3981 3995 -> -1.42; 3.51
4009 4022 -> -2.71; 4.03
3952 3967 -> 2.36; 2.55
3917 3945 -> 6.77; 2.18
